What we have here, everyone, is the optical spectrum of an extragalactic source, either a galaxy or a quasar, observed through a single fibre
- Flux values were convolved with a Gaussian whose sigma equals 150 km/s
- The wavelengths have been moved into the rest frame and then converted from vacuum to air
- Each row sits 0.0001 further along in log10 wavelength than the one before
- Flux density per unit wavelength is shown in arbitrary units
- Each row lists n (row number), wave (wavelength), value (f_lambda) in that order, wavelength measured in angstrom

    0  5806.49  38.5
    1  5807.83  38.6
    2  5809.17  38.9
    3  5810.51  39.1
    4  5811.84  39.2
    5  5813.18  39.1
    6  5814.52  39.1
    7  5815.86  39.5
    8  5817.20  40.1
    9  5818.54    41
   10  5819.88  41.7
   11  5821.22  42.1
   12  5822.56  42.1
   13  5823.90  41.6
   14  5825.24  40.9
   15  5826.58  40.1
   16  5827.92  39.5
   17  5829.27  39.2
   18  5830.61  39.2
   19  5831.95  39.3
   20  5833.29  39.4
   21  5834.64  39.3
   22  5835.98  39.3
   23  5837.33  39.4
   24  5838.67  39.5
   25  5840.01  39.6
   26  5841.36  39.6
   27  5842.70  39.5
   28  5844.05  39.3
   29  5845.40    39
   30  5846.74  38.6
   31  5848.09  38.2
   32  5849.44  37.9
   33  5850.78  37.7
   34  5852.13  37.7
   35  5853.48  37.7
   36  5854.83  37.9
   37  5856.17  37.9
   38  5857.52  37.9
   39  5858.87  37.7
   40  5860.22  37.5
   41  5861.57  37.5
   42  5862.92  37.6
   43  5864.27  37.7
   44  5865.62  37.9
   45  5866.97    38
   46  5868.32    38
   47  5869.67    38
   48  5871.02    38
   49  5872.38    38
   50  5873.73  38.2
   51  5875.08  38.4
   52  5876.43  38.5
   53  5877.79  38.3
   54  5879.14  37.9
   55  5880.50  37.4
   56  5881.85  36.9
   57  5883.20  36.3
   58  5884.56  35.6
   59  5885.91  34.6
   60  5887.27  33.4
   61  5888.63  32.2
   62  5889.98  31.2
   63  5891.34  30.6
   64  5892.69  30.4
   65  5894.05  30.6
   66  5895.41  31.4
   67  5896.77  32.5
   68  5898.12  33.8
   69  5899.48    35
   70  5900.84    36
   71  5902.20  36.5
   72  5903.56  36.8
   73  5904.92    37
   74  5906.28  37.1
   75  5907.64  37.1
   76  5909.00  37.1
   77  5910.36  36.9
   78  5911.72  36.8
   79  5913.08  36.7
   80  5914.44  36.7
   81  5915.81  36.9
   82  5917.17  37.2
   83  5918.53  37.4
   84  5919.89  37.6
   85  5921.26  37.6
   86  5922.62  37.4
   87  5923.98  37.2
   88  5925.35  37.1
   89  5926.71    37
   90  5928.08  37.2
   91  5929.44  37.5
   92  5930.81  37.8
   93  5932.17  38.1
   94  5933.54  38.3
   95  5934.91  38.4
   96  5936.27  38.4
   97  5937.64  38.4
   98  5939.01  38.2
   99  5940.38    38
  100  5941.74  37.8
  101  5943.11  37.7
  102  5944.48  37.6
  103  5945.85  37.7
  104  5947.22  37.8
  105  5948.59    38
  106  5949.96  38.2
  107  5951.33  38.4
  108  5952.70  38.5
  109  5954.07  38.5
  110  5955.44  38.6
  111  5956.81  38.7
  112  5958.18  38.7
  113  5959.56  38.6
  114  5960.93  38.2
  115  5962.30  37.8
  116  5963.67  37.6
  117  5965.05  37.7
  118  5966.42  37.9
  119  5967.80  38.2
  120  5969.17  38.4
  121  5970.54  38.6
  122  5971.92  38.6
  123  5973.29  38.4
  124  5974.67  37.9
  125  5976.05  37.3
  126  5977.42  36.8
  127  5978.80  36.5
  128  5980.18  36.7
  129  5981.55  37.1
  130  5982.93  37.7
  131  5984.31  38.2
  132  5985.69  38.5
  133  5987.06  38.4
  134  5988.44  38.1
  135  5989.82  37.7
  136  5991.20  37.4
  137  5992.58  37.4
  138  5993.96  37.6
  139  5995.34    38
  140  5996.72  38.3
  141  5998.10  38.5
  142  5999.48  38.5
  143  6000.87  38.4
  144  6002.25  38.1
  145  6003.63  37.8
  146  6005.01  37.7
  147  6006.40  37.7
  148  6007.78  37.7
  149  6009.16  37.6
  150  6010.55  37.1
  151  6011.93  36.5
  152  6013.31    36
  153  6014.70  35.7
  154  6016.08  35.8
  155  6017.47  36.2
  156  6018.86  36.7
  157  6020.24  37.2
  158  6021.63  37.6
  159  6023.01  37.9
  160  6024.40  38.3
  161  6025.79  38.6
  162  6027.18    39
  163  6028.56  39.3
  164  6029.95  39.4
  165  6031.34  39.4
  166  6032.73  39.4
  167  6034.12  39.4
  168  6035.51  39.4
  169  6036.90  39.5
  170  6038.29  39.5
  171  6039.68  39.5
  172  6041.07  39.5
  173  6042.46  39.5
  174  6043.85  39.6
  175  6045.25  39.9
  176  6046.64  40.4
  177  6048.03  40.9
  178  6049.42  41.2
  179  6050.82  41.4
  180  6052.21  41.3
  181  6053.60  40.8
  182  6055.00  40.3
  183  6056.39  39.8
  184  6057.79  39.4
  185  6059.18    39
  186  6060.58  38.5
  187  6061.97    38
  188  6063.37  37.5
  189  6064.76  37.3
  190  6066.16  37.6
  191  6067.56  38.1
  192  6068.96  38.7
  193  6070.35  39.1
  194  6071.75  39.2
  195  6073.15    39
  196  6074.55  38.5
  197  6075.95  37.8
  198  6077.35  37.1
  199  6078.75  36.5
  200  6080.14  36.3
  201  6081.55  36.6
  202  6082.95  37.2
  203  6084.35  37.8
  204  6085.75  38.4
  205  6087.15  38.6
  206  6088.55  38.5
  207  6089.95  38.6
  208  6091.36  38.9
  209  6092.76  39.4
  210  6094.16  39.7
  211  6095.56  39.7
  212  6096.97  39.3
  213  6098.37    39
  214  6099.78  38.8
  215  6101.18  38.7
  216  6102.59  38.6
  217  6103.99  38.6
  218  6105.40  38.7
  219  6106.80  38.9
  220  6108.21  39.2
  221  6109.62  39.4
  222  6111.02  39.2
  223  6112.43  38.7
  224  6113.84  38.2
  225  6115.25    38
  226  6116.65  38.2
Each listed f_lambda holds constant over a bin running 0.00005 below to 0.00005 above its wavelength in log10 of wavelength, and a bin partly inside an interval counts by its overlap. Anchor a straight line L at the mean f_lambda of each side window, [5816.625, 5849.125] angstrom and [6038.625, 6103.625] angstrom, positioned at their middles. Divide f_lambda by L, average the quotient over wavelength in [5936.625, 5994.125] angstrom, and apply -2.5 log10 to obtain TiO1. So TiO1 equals 0.04 mag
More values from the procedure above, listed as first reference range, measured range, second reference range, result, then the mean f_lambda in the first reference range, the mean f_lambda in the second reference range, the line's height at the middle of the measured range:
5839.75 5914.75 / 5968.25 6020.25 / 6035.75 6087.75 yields 0.01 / 36.6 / 38.9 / 38.1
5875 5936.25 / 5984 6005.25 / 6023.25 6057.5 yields 0.01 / 36.1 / 39.8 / 38.5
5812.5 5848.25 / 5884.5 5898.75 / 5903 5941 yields 0.18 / 39.8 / 37.4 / 38.2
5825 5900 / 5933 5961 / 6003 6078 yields -0.01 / 37.2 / 38.6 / 37.9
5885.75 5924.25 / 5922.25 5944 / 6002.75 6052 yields -0.05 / 35.2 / 38.6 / 36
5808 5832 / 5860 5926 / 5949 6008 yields 0.08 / 40.1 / 38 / 39.1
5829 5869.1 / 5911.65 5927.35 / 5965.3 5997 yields 0.03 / 38.5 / 37.8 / 38.1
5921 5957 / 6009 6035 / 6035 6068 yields 0.04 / 37.9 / 39.5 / 39.1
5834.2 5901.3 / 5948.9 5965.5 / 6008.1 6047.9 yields -0.02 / 36.8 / 38.4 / 37.7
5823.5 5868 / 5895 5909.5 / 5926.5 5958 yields 0.08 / 38.7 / 38.1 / 38.3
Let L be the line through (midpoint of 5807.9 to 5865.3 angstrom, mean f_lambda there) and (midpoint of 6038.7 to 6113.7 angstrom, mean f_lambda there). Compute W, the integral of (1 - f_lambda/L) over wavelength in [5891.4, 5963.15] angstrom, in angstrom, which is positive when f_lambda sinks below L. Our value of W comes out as 3.8 angstrom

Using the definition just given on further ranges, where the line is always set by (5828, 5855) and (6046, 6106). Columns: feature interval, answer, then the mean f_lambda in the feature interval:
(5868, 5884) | 0.4 angstrom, 37.8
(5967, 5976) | 0.1 angstrom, 38.2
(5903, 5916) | 0.7 angstrom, 36.9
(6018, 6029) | 0.2 angstrom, 38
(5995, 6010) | 0.3 angstrom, 38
